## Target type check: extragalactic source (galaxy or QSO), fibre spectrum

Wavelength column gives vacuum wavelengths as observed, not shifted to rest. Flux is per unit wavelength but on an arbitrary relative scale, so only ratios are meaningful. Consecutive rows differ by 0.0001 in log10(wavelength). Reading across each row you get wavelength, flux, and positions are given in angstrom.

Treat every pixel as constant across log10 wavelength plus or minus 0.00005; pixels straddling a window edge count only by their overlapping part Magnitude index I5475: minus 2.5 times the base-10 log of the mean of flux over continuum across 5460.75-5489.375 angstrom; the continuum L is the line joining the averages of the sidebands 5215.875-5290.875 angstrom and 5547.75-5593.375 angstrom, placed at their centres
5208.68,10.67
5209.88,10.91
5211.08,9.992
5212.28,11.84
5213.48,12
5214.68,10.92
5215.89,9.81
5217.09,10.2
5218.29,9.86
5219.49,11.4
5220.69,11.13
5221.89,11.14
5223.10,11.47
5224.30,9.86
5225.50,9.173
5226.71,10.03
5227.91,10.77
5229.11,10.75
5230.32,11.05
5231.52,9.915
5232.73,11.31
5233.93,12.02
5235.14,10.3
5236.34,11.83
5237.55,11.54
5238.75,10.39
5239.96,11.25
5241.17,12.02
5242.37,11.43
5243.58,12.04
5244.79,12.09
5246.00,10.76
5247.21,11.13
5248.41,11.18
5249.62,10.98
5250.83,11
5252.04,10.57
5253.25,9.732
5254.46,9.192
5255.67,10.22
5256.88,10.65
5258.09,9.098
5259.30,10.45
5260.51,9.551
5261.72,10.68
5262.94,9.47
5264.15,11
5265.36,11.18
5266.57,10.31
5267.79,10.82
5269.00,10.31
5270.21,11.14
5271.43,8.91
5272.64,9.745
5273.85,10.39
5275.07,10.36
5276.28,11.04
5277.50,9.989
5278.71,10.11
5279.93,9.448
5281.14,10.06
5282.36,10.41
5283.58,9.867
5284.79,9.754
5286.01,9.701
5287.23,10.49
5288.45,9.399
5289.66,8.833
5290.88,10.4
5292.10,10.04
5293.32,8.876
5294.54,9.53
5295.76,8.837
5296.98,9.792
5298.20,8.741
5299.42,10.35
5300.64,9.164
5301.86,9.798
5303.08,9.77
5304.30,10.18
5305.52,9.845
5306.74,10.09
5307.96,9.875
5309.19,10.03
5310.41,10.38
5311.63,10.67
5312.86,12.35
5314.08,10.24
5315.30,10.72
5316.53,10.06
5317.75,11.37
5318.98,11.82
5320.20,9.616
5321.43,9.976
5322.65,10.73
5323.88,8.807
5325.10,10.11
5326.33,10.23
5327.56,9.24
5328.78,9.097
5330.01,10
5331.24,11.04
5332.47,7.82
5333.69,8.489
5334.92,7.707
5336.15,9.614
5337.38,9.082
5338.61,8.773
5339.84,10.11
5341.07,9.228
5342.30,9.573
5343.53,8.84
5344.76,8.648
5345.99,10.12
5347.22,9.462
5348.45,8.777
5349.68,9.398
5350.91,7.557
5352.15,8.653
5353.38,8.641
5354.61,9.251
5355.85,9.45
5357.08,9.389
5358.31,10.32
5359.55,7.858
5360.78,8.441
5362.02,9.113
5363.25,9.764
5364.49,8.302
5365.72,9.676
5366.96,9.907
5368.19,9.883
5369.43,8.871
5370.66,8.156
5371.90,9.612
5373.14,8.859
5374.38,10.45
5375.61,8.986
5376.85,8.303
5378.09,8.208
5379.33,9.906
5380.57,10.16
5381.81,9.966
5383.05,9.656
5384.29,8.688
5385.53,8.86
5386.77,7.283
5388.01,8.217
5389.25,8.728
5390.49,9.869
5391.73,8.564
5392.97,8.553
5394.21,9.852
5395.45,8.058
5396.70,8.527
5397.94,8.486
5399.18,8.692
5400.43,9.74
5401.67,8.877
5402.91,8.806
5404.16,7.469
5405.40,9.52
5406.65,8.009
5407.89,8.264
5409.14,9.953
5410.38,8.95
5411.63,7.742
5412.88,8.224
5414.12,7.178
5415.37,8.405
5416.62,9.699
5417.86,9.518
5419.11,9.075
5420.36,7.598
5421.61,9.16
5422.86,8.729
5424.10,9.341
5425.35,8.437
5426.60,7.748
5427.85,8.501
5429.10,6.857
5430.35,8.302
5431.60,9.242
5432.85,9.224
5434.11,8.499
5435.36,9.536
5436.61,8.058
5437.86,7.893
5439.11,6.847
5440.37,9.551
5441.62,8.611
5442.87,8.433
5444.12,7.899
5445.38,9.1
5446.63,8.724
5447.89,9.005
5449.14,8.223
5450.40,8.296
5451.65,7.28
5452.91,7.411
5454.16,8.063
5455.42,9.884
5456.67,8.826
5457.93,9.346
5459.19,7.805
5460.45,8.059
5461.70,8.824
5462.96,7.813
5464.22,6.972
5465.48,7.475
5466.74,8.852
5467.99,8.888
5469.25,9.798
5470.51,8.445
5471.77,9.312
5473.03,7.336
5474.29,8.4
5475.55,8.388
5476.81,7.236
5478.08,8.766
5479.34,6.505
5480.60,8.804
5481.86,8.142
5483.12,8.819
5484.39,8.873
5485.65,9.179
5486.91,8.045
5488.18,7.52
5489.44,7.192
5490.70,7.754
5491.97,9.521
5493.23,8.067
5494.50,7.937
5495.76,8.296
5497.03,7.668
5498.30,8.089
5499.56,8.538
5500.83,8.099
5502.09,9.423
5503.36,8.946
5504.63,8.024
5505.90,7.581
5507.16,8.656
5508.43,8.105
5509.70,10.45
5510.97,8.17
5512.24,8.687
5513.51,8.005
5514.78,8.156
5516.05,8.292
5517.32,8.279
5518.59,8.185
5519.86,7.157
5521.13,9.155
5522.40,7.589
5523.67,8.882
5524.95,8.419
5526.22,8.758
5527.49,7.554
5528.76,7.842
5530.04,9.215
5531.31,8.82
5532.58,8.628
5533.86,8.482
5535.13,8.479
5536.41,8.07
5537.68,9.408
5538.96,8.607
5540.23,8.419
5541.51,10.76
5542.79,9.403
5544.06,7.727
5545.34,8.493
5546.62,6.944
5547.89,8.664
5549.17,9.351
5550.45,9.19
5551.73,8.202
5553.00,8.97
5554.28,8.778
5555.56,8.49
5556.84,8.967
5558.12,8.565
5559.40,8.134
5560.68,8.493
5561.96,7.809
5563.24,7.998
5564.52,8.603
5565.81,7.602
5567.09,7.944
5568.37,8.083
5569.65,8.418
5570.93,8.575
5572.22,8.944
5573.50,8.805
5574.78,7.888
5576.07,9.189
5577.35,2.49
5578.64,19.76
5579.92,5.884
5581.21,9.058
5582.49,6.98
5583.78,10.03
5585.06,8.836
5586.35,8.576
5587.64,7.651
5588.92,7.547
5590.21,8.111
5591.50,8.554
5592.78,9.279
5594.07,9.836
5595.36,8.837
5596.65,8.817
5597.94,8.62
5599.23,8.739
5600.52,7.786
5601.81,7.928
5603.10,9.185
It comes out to 0.11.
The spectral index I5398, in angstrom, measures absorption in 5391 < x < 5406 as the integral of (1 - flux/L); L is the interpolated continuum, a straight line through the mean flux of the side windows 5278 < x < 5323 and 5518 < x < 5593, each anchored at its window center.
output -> 1.1 angstrom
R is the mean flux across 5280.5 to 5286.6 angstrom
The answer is 9.96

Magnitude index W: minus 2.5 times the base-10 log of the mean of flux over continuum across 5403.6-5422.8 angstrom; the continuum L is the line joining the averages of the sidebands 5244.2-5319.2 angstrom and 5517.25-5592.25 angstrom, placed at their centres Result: 0.10 mag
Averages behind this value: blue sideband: 10.2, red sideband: 8.52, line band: 8.59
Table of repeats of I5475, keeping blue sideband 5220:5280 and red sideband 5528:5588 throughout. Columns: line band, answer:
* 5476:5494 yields 0.11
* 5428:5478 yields 0.11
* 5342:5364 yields 0.10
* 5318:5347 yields 0.06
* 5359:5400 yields 0.09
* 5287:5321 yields 0.02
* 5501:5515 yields 0.05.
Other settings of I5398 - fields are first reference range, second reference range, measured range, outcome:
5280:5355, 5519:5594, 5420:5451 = 2.2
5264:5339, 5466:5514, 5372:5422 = 1.7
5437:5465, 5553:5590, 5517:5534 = 0.2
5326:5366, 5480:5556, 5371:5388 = -0.2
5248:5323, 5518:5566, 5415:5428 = 0.7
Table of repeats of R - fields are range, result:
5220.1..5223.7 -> 11.2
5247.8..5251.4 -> 11.1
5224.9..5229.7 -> 10.2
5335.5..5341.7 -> 9.35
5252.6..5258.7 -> 9.79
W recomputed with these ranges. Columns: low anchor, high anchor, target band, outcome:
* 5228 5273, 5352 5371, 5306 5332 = -0.060 mag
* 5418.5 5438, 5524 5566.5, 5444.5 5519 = 0.024 mag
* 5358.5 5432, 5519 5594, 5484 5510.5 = 0.035 mag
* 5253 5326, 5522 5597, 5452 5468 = 0.106 mag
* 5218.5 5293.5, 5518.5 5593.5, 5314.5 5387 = 0.060 mag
